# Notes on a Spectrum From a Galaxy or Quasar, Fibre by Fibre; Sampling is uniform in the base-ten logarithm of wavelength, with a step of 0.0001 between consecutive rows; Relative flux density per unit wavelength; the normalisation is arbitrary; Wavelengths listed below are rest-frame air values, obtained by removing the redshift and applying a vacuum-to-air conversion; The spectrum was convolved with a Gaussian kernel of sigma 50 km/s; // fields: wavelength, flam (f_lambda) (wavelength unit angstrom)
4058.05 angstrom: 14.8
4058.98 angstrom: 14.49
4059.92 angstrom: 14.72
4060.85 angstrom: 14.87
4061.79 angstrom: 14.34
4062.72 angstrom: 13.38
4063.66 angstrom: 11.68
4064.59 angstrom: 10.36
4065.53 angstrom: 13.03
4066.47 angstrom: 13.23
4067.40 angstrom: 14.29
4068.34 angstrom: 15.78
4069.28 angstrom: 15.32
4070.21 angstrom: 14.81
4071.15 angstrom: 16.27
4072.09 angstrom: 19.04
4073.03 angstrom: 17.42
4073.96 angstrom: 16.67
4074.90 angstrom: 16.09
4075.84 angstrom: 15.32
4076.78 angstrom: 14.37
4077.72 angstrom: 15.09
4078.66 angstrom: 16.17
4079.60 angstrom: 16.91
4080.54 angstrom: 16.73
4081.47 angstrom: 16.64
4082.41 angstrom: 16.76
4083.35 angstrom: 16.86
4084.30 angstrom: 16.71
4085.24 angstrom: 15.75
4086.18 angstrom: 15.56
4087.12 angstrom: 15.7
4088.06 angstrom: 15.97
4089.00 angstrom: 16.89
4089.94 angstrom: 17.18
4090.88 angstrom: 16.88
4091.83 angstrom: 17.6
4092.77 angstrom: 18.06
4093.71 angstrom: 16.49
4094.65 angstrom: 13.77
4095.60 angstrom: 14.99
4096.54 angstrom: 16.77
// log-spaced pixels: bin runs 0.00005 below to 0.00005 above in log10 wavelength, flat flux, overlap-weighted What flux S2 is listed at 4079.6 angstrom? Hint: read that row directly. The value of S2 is 16.91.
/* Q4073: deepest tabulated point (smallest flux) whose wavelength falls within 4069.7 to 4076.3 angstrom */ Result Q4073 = 14.81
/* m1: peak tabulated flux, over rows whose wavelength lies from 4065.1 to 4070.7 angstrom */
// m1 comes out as 15.78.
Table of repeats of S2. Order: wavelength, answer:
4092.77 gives 18.06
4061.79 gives 14.34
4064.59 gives 10.36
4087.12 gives 15.7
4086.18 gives 15.56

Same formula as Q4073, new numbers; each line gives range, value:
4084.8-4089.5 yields 15.56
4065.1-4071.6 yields 13.03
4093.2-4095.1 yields 13.77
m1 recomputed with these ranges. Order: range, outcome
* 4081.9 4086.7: 16.86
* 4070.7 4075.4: 19.04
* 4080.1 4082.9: 16.76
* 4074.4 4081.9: 16.91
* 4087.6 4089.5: 16.89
